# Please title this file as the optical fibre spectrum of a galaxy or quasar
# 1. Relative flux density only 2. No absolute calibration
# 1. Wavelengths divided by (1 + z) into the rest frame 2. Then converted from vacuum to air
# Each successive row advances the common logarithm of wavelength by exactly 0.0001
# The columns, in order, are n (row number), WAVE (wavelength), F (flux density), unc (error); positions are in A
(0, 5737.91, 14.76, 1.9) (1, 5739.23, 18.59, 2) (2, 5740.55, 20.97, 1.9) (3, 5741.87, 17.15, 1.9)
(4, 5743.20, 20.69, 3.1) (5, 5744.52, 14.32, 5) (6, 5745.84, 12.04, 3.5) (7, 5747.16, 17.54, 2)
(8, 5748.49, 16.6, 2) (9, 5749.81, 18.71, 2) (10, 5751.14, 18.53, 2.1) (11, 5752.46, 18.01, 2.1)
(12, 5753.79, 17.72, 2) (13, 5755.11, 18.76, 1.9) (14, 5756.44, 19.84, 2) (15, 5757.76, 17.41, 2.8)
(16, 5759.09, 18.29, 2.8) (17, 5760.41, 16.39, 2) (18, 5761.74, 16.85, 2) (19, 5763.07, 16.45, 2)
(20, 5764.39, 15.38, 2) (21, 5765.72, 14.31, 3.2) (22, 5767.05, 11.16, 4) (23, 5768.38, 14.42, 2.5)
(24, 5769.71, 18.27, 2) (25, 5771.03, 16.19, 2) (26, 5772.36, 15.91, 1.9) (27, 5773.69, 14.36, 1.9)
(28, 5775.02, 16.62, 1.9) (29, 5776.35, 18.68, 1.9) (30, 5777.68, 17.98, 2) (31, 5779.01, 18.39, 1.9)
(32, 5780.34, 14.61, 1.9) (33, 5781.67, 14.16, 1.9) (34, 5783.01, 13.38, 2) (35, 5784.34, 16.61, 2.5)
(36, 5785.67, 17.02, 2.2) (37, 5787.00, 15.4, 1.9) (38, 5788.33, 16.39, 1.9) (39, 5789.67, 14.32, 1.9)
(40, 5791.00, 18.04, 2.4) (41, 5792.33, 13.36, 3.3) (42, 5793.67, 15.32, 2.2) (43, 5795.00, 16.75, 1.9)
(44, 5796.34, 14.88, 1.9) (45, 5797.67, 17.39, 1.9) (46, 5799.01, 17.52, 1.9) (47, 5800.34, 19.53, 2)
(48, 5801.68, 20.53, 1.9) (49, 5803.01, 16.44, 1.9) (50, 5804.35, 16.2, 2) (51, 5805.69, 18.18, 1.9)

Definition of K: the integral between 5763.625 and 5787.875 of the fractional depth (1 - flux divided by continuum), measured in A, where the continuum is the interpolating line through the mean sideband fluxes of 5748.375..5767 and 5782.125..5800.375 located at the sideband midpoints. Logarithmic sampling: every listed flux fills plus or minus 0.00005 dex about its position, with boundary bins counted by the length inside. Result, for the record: 1.2 A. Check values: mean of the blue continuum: 17.2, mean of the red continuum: 16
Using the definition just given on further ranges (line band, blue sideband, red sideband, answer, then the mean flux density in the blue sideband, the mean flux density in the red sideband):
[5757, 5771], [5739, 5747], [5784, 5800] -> 0.7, 17.2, 16.1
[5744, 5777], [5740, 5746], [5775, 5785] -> 0.7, 17.4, 16.3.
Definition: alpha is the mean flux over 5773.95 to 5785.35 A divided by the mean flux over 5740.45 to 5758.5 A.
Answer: 0.92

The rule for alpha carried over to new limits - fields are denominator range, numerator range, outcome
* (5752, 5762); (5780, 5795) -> 0.86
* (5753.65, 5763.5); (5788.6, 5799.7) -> 0.90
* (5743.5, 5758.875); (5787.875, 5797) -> 0.90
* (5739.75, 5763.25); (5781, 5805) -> 0.93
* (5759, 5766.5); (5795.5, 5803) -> 1.11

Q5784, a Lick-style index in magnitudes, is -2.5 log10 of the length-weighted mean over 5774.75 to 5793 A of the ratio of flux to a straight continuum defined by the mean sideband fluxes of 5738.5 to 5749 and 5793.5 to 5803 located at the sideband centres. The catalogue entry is 0.088 mag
